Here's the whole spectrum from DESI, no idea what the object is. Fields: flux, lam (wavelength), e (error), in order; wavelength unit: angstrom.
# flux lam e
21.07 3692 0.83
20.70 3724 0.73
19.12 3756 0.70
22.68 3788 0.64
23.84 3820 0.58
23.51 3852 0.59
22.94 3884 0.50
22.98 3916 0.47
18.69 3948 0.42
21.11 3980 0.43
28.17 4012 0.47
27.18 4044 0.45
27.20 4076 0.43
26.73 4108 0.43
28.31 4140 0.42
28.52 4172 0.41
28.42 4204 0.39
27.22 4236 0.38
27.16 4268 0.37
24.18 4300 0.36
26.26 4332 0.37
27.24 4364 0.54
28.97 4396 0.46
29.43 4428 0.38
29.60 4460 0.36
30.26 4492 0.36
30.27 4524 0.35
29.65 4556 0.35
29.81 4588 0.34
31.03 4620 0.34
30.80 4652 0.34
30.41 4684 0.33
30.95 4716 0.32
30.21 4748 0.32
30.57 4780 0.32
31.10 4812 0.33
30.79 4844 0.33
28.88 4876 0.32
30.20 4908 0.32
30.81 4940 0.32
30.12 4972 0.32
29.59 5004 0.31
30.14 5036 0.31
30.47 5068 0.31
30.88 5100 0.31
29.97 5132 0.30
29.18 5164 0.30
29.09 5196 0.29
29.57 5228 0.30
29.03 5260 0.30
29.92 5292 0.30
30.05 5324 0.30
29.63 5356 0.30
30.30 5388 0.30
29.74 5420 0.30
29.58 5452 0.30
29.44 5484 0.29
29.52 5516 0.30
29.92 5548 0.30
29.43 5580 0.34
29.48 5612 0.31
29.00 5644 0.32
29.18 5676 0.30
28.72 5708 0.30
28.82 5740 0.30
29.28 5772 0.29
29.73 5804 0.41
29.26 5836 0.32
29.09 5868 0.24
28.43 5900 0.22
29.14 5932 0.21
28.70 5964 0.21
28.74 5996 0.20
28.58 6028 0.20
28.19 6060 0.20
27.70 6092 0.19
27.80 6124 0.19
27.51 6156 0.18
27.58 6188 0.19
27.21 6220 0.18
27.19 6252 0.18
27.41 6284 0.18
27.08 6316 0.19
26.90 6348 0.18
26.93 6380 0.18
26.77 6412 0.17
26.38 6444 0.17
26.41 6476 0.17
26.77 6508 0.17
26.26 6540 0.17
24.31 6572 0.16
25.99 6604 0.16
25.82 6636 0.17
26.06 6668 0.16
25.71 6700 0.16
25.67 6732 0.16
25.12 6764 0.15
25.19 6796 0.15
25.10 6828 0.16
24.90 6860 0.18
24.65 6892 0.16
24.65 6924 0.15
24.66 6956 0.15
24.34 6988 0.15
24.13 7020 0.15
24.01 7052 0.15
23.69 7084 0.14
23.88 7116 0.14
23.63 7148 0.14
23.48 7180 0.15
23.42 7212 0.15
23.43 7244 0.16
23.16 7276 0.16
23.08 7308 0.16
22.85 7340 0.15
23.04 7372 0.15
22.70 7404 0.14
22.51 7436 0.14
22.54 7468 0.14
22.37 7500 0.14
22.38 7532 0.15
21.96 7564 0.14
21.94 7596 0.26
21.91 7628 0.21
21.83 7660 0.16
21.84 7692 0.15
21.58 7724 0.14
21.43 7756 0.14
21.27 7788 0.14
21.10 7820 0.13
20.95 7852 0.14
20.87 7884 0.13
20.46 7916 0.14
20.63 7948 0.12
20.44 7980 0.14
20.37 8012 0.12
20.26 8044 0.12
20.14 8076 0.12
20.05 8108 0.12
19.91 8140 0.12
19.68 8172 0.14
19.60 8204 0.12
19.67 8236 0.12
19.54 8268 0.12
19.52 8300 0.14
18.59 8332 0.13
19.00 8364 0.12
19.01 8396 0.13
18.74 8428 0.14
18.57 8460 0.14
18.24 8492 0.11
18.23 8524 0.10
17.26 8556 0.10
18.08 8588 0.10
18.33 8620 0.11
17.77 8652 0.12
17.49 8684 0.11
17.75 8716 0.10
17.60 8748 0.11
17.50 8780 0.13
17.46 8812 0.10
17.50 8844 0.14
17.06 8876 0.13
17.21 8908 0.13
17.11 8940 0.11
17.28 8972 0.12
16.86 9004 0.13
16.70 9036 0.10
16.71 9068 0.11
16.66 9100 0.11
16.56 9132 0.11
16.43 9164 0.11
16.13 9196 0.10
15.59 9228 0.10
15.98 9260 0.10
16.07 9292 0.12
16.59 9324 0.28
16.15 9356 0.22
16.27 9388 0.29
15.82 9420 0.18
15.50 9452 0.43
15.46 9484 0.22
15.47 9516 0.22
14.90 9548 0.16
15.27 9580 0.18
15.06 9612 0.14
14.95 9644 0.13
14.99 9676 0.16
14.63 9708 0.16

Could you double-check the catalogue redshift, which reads 0.00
